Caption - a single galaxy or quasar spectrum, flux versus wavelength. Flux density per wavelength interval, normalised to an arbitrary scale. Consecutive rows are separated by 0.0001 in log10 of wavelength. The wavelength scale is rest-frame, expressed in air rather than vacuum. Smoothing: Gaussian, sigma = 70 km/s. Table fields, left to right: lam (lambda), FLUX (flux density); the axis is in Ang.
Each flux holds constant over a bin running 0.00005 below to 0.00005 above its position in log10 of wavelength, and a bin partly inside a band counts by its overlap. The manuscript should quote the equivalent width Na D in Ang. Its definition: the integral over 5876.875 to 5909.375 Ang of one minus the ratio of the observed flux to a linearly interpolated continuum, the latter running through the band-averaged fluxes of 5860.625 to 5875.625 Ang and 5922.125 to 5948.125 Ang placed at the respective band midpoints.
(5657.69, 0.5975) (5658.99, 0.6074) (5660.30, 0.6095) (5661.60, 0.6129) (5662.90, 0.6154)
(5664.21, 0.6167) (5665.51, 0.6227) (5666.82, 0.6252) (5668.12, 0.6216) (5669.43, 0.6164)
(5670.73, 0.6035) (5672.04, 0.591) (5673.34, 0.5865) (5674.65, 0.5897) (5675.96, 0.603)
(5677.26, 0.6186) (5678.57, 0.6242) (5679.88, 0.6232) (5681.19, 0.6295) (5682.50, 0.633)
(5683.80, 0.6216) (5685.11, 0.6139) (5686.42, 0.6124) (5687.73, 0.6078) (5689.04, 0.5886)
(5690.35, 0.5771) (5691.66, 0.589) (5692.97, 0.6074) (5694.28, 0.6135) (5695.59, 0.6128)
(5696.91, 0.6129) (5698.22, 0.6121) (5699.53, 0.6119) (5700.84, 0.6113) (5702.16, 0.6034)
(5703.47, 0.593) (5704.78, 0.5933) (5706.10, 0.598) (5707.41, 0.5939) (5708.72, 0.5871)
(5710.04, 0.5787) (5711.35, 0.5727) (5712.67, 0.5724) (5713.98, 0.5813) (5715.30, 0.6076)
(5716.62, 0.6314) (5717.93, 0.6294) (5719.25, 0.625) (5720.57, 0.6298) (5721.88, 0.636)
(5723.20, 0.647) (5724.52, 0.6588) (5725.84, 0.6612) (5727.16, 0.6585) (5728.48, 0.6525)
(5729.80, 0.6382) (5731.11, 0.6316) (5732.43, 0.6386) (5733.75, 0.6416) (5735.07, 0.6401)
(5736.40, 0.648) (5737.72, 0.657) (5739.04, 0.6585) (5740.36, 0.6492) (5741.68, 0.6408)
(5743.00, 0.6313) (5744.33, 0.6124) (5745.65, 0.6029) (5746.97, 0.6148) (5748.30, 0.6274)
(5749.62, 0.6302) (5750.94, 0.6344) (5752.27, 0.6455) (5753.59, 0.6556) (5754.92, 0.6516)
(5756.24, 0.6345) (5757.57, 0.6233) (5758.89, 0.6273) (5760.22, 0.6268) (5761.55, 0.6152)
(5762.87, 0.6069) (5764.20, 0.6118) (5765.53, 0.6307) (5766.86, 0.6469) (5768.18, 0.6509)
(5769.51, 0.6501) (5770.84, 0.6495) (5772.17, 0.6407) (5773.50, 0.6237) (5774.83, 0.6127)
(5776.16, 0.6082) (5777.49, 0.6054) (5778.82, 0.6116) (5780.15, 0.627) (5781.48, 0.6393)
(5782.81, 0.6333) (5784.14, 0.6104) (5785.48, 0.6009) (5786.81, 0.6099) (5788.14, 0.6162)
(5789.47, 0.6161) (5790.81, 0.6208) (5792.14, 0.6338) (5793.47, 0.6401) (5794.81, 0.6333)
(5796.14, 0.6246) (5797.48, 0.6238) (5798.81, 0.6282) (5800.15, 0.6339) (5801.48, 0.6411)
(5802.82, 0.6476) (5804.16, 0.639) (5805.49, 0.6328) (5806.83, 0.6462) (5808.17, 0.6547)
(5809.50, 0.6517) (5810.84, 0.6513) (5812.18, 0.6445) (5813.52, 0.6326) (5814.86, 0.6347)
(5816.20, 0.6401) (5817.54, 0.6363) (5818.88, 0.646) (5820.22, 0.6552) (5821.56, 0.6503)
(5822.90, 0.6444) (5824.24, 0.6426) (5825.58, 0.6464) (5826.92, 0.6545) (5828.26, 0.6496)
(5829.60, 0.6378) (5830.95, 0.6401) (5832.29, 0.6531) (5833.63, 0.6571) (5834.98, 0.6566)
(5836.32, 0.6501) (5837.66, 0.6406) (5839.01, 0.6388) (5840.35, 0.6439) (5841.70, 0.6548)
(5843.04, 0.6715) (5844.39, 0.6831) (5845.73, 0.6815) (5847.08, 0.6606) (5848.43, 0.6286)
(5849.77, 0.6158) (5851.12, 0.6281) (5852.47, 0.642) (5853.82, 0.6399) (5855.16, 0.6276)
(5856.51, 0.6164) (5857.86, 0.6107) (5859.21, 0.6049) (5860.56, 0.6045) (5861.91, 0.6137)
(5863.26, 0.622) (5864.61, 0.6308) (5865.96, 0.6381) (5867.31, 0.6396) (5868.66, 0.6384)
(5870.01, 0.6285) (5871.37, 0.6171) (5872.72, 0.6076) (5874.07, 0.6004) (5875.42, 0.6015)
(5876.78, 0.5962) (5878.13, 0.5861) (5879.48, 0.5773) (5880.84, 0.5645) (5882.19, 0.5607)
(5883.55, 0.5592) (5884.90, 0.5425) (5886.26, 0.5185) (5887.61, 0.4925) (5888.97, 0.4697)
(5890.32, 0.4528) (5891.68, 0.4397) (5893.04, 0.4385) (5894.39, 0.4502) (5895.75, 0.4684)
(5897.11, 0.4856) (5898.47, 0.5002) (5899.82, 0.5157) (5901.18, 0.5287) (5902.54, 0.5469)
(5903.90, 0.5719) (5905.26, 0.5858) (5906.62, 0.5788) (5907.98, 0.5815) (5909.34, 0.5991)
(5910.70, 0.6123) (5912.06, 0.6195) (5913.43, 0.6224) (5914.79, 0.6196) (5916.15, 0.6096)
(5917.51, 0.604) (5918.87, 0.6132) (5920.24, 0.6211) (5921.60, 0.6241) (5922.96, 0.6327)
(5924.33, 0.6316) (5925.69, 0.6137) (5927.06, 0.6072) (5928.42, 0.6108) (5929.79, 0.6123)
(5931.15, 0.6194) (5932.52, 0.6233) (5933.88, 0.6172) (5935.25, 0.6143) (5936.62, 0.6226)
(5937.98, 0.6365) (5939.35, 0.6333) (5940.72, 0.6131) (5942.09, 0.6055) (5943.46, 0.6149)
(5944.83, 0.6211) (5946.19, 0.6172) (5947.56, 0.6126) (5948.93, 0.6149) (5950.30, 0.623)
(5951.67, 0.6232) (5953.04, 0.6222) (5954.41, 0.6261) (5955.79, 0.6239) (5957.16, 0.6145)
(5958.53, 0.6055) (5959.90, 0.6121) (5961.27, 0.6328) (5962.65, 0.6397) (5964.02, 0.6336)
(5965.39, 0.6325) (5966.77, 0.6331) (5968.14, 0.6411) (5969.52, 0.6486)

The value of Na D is 5.0 Ang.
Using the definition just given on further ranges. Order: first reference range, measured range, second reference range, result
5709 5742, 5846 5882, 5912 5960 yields 0.3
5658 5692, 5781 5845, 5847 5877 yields -2.2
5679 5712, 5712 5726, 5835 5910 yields -0.5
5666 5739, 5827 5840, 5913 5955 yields -0.6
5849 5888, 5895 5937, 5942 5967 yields 1.5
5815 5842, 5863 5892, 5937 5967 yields 2.9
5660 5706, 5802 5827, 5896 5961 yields -1.6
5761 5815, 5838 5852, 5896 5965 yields -0.7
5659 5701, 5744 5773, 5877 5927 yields -1.9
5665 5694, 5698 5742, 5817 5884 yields -0.6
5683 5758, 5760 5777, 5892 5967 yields -0.4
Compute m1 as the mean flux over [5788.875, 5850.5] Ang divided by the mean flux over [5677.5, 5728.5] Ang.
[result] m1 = 1.05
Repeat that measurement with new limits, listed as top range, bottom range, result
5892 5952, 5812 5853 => 0.91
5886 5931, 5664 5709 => 0.92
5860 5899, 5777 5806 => 0.89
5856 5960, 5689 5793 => 0.95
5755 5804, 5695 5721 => 1.04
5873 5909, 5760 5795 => 0.85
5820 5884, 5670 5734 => 1.03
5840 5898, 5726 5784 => 0.93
